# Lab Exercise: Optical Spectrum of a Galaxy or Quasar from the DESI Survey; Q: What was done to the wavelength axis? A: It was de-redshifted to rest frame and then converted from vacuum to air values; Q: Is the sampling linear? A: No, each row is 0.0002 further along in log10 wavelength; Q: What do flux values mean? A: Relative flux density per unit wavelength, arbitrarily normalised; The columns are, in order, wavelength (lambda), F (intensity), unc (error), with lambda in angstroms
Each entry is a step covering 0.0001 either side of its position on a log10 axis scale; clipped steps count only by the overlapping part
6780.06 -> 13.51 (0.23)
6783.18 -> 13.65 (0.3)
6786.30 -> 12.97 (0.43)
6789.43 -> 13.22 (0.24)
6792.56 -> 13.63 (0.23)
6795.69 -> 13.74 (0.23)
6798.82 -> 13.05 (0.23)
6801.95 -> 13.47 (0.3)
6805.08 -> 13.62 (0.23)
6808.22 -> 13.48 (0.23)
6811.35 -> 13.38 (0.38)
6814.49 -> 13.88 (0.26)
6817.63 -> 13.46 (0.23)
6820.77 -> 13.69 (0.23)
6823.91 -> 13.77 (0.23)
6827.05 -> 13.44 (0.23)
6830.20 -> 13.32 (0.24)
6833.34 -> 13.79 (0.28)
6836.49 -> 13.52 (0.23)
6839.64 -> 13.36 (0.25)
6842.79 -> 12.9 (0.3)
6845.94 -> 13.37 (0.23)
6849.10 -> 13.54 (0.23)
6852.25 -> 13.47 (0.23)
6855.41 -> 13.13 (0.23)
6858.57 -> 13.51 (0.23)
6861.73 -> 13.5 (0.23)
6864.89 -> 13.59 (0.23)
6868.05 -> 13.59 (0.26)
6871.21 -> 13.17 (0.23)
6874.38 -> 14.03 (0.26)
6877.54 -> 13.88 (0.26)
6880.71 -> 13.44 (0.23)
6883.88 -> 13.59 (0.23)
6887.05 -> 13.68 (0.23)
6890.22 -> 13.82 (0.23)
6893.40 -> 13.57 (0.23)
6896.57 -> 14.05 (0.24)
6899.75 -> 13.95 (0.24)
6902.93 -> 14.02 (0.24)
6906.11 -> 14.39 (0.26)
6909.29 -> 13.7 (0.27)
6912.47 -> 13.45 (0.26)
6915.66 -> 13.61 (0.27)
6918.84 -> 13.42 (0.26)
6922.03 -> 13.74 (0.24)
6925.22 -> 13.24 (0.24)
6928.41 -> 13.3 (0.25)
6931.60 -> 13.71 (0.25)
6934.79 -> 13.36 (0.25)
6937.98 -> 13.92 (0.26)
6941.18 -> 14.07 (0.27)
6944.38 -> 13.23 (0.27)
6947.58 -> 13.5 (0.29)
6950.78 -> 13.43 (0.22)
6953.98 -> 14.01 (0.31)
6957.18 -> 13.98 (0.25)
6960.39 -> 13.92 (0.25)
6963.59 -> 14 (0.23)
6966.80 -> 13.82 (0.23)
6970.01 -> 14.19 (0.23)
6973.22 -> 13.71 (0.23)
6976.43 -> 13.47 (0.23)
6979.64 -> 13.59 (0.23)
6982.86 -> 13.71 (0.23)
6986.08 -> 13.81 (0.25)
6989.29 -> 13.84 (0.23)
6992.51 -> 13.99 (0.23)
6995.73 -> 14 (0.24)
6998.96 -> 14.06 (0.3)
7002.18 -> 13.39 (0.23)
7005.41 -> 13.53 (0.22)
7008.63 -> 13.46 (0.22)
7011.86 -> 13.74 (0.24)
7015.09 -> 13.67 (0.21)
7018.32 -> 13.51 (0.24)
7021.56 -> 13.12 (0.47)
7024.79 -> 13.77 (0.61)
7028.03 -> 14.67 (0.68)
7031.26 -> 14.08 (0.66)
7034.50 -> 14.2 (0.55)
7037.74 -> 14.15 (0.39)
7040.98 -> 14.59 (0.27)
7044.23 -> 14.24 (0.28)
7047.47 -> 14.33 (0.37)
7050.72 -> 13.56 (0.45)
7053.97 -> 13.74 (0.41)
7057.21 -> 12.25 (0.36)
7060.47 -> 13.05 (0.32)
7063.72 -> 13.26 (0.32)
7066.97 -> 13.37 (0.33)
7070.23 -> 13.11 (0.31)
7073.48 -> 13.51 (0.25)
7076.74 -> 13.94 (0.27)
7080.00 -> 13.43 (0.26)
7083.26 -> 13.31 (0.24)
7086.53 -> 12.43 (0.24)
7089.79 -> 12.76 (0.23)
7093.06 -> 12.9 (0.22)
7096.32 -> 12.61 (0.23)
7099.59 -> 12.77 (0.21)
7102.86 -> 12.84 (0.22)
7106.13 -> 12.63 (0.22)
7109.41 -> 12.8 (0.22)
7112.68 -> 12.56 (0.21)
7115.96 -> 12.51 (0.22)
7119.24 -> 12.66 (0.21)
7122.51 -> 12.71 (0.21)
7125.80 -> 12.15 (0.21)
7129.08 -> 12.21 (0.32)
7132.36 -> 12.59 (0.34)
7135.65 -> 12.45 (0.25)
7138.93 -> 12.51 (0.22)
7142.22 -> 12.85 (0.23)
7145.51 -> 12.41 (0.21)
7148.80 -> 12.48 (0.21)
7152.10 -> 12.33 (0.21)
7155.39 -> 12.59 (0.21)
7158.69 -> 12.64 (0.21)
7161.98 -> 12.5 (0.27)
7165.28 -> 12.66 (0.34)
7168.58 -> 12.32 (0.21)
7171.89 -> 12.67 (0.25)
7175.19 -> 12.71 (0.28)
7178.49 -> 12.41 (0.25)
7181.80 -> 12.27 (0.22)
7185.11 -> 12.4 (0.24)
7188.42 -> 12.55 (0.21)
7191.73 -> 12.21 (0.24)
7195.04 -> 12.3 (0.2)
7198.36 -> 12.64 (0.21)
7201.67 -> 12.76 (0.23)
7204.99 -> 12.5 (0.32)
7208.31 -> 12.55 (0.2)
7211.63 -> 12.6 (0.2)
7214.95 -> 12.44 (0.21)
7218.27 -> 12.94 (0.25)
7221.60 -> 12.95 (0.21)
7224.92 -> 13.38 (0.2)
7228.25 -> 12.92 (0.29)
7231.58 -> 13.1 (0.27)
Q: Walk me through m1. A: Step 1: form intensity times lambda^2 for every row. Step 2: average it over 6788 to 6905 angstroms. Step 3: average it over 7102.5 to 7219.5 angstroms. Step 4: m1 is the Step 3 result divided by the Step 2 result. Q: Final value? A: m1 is 1.01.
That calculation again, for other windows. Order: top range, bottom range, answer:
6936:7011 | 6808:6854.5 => 1.06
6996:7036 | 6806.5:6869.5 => 1.08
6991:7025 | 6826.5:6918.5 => 1.04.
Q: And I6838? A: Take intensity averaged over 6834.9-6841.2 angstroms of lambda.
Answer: 13.4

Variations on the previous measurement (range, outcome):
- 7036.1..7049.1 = 14.3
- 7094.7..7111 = 12.7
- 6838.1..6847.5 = 13.2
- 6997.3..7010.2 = 13.6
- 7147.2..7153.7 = 12.4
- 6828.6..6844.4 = 13.4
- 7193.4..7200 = 12.5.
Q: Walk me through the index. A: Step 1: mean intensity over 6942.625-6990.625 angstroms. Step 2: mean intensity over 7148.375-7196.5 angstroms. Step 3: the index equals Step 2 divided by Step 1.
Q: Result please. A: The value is 0.91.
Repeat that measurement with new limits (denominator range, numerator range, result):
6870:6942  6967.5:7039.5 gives 1.01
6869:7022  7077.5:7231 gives 0.92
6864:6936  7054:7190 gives 0.93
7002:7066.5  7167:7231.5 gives 0.92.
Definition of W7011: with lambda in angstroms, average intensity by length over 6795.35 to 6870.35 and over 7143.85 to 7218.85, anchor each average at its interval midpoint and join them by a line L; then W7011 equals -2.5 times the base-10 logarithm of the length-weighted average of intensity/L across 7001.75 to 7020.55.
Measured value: -0.046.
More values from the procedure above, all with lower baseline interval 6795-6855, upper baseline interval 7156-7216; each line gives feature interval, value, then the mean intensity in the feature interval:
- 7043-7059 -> -0.06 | 13.6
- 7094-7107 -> 0.00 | 12.7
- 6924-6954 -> -0.03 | 13.6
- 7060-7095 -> -0.03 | 13.2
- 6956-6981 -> -0.06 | 13.8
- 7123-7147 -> 0.02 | 12.5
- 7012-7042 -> -0.08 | 14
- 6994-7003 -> -0.07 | 13.9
